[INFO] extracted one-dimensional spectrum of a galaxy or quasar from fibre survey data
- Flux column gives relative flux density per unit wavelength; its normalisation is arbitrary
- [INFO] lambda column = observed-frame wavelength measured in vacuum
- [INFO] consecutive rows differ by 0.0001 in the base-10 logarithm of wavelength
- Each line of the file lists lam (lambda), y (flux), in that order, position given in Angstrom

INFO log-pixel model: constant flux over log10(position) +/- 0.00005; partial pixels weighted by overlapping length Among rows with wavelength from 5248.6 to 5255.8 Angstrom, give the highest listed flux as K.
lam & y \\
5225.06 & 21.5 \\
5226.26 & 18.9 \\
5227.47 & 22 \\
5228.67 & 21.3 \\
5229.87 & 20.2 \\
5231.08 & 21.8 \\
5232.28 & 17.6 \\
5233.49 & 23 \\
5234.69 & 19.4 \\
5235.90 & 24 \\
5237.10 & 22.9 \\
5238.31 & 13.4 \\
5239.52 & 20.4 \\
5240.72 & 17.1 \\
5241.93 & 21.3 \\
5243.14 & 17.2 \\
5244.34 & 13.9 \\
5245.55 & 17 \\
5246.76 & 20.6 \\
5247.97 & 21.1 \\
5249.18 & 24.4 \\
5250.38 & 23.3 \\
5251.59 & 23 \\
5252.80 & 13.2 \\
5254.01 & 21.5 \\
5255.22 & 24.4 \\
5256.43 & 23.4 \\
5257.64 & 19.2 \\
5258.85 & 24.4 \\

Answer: 24.4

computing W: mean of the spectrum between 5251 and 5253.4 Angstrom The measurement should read 18.1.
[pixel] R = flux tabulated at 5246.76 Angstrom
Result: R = 20.6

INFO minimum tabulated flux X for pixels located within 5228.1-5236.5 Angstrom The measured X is 17.6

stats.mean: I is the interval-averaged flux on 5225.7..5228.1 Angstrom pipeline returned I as 20.5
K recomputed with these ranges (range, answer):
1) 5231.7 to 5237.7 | 24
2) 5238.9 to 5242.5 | 21.3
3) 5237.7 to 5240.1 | 20.4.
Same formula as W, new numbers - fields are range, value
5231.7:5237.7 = 21.4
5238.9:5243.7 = 19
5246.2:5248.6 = 20.9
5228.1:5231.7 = 21.1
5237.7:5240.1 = 16.8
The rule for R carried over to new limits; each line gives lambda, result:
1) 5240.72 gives 17.1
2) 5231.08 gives 21.8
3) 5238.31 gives 13.4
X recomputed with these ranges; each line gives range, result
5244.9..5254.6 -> 13.2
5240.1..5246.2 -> 13.9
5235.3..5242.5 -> 13.4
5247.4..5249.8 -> 21.1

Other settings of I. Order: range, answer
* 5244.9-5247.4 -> 18.7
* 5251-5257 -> 21.1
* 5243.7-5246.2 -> 15.6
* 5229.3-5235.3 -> 20.4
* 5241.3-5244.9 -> 17.5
